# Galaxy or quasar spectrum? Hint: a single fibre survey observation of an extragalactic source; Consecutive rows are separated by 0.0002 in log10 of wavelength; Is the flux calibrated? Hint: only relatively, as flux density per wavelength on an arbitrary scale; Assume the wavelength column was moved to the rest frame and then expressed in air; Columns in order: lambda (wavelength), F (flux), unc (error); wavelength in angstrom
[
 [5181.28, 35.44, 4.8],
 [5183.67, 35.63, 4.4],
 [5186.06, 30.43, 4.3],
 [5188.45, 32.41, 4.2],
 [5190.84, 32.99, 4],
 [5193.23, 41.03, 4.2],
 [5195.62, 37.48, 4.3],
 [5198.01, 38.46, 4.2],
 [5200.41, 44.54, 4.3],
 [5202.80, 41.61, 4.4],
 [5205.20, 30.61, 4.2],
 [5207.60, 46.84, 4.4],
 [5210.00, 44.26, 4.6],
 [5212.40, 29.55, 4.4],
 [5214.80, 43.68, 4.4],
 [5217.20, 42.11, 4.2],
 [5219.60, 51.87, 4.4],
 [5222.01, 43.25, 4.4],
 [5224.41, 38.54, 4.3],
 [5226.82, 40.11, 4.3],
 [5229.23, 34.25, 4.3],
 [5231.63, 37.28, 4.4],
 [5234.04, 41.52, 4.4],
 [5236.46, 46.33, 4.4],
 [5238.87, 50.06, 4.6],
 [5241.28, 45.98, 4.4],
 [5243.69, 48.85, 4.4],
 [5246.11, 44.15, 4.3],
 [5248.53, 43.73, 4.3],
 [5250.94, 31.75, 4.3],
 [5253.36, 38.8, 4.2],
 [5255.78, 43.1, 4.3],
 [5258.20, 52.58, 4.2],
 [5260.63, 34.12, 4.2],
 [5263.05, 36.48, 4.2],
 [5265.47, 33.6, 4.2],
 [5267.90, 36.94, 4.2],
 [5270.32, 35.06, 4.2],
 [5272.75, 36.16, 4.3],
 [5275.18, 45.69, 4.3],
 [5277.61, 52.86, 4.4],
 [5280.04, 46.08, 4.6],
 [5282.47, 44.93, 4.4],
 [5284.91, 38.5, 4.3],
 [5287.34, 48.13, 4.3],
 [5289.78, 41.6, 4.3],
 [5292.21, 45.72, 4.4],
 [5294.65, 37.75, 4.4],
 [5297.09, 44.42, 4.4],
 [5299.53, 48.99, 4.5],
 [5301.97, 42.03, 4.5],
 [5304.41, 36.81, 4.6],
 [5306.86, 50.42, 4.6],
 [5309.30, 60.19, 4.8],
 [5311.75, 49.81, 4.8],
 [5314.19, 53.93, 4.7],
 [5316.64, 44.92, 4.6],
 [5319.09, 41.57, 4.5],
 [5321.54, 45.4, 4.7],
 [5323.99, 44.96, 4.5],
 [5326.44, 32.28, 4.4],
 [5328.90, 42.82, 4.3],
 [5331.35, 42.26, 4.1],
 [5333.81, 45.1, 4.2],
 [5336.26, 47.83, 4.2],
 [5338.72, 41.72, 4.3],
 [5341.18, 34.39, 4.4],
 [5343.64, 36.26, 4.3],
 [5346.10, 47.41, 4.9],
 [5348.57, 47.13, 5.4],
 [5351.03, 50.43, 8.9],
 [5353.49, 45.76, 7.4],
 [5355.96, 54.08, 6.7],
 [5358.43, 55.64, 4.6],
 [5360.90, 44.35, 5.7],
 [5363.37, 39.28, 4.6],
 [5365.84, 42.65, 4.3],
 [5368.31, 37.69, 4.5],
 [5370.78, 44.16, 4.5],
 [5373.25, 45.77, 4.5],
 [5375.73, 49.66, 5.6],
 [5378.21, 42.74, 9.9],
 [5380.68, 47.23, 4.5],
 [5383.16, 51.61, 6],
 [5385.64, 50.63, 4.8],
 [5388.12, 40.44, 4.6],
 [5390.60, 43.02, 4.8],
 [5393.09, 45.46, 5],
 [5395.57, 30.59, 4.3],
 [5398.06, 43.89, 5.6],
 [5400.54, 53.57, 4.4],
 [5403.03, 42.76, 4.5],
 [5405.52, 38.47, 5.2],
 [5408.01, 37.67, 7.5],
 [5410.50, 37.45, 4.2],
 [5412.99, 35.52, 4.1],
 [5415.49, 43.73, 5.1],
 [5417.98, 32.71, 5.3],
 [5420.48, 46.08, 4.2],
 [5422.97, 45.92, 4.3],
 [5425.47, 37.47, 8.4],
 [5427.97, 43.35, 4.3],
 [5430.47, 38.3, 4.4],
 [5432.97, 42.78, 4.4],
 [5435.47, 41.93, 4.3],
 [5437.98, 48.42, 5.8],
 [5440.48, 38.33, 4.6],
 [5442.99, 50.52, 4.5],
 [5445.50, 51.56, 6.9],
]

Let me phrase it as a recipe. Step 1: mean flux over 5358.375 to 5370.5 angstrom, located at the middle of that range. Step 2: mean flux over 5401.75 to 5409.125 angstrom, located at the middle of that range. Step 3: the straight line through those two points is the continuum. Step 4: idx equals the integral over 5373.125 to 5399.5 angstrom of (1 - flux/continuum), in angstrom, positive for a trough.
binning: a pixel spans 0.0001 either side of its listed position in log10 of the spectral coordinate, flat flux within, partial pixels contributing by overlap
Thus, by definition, -2.22 angstrom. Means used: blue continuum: 42.8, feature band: 44.7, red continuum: 39.7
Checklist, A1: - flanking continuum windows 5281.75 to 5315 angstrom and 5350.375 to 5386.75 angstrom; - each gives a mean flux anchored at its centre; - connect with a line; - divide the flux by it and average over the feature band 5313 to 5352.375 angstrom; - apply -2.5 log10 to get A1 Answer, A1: 0.063 mag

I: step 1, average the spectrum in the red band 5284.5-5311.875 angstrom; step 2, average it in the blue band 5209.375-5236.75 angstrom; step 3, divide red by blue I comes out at 1.11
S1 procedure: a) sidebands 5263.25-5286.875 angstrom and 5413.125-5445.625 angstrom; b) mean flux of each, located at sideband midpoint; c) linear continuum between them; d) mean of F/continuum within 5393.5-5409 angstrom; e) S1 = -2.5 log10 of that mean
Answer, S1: 0.02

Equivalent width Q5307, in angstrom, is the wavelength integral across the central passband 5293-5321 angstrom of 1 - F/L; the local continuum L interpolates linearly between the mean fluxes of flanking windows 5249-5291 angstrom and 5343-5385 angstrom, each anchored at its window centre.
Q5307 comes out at -2.2 angstrom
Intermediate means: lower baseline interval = 41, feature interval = 46.4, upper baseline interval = 46.2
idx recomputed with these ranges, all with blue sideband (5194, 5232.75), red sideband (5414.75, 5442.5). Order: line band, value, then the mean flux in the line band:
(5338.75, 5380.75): -3.5 angstrom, 44.8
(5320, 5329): 0.0 angstrom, 41.2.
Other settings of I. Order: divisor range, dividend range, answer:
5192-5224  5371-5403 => 1.10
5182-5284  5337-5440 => 1.07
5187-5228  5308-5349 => 1.12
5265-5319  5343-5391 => 1.04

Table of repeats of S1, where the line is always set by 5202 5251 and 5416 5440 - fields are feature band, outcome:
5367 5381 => -0.063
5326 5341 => -0.002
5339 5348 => 0.046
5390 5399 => 0.038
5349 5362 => -0.191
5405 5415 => 0.114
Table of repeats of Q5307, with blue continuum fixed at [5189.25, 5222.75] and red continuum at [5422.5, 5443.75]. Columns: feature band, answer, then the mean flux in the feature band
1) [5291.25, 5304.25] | -0.6 angstrom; 43.2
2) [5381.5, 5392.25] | -1.1 angstrom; 46.4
